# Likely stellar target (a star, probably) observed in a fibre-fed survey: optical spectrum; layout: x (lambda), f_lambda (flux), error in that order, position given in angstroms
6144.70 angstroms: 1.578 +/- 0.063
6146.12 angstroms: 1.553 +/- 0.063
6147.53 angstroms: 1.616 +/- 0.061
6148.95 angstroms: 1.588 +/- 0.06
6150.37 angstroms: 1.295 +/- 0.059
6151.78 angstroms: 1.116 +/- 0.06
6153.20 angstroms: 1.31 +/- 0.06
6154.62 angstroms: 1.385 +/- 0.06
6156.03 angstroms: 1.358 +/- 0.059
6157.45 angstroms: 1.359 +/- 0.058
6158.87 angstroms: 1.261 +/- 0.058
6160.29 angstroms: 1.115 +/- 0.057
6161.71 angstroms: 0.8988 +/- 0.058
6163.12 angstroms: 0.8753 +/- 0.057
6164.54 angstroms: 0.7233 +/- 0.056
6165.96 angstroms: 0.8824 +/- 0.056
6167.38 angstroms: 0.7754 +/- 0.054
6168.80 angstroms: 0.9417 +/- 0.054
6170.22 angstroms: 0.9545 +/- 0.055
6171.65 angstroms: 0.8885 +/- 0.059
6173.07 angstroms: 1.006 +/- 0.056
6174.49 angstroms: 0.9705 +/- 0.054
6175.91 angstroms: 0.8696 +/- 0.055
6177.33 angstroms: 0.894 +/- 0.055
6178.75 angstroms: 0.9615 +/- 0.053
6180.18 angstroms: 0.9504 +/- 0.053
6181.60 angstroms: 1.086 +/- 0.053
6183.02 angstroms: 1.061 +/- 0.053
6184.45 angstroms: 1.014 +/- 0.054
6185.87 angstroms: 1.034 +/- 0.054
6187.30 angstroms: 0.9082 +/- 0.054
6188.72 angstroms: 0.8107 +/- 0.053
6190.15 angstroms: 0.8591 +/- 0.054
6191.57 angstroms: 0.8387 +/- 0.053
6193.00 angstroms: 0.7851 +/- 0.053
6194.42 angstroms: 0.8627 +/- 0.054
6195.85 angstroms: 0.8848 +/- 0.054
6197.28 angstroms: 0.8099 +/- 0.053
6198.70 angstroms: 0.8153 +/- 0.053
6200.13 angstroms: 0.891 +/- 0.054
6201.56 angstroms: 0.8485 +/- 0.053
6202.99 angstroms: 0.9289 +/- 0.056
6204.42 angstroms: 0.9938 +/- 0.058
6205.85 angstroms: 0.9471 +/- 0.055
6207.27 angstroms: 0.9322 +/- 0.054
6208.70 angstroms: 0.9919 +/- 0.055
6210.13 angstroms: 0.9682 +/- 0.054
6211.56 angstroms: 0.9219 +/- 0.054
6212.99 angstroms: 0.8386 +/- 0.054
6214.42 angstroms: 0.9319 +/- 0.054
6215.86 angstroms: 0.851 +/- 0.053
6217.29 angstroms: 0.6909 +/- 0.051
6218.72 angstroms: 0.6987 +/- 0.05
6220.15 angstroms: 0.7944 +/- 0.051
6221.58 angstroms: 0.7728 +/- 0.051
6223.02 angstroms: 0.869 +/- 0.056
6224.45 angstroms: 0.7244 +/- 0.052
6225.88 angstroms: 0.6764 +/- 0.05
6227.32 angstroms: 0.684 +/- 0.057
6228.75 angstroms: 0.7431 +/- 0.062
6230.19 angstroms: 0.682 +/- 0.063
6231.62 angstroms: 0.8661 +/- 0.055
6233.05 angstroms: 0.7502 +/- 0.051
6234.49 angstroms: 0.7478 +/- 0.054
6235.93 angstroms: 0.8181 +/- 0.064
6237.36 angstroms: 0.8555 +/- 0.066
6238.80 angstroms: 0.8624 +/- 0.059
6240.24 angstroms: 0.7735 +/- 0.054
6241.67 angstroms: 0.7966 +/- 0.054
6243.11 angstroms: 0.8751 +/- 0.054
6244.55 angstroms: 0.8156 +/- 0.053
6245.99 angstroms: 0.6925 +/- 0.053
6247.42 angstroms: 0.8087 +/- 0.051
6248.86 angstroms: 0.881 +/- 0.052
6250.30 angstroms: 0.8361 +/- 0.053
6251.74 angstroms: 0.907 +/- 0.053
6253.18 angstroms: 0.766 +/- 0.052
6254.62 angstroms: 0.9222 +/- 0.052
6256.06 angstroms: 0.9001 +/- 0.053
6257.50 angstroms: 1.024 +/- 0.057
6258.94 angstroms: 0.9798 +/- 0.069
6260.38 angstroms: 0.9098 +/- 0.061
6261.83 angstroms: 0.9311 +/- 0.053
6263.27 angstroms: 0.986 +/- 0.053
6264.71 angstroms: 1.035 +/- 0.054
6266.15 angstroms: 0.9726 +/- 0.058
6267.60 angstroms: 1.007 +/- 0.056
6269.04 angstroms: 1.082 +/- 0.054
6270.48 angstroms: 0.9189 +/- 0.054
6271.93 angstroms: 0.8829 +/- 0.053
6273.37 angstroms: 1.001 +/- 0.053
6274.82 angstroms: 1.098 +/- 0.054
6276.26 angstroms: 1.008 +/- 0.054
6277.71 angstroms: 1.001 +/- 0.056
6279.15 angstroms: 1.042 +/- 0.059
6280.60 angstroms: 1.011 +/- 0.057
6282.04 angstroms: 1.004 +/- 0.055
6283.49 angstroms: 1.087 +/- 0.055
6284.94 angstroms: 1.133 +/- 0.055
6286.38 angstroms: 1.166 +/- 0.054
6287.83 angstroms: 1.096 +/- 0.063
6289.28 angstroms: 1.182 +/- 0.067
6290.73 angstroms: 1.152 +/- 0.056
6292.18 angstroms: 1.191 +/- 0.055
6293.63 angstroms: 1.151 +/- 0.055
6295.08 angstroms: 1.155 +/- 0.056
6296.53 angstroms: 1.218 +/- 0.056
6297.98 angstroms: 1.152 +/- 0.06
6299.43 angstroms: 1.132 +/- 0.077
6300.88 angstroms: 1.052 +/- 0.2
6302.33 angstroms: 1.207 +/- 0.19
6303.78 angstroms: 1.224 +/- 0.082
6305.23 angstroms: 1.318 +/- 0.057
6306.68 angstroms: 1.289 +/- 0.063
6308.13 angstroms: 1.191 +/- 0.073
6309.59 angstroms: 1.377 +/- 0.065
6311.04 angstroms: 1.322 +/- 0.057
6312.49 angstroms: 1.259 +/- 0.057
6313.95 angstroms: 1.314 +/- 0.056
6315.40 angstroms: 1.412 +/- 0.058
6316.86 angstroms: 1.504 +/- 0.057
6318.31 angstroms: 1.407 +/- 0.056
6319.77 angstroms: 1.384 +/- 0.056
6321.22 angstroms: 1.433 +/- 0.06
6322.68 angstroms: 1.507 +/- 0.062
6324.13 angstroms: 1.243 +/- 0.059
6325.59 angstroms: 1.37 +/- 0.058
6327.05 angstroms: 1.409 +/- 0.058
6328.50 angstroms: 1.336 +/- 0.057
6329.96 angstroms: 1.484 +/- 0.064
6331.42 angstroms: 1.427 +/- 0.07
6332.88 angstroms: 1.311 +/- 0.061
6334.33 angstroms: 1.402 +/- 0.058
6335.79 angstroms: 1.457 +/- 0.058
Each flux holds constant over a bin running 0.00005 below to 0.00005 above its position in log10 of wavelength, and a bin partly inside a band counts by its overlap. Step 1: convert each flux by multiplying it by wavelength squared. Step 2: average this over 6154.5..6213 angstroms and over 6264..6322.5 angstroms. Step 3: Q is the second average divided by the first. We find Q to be 1.3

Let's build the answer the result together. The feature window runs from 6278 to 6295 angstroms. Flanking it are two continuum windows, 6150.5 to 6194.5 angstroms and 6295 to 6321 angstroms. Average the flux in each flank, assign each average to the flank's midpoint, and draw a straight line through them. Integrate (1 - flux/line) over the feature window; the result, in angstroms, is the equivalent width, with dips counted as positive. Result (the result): 1.7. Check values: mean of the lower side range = 0.998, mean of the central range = 1.11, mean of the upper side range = 1.28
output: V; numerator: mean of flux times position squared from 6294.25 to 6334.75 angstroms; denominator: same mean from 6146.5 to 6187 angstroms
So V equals 1.28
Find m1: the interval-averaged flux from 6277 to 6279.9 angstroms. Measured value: 1.02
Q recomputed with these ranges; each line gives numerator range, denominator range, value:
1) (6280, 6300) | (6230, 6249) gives 1.43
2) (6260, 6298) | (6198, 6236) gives 1.30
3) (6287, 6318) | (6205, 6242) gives 1.55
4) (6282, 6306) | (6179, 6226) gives 1.35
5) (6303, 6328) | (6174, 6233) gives 1.61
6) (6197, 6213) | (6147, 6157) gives 0.68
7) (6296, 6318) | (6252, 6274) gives 1.35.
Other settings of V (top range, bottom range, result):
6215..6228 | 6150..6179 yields 0.74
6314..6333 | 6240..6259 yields 1.68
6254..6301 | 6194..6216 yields 1.19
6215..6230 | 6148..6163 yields 0.61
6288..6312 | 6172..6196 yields 1.35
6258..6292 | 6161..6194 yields 1.17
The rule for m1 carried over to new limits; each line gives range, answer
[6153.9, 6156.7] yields 1.37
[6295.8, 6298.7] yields 1.18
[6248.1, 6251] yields 0.857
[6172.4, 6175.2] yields 0.989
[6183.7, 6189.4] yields 0.943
